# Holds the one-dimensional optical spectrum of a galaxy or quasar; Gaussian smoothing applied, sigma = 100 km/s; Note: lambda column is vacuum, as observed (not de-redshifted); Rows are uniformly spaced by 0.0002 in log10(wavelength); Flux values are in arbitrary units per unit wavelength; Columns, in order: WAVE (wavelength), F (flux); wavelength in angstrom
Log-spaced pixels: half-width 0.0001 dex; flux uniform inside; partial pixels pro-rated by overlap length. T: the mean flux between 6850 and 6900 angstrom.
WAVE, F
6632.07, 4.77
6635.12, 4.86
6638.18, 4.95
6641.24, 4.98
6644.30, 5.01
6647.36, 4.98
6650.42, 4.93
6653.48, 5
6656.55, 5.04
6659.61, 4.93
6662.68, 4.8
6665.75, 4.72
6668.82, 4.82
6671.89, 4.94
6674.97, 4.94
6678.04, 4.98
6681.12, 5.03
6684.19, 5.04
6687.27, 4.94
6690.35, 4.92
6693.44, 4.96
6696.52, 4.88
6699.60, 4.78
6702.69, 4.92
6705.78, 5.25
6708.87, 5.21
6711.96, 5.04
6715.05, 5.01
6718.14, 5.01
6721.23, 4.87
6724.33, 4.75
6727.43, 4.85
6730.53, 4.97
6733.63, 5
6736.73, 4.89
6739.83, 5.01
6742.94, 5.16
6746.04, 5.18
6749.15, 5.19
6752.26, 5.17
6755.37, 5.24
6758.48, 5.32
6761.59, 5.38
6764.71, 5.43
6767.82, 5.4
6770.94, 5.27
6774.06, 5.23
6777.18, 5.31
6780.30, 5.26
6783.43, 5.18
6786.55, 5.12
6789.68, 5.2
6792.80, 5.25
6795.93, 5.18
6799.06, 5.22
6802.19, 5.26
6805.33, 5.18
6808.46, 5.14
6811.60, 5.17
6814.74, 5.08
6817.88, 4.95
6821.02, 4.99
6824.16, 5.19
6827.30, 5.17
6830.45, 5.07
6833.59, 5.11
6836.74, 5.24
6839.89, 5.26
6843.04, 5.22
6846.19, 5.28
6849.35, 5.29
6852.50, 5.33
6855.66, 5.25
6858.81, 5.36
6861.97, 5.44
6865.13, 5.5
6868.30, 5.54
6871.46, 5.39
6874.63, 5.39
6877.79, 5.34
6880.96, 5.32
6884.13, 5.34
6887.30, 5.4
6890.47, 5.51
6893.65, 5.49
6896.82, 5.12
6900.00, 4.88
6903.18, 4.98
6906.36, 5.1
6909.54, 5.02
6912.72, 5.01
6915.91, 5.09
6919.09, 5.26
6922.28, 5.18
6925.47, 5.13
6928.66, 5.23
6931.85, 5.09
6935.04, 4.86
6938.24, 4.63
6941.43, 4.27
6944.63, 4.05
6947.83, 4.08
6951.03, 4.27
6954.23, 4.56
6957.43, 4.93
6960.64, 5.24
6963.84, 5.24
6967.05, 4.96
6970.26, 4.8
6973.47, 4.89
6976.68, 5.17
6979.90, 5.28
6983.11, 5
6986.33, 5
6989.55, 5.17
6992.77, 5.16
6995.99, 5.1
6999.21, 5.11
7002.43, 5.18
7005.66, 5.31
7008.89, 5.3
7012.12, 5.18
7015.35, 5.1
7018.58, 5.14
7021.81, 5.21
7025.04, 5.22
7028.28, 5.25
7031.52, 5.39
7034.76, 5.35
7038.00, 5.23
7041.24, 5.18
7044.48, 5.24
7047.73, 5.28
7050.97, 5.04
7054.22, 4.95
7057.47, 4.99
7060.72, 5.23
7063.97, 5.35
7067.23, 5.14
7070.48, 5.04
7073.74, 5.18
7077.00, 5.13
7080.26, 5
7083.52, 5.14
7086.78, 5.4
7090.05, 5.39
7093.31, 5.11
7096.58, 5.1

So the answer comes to 5.36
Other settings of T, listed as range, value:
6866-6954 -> 5.03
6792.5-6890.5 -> 5.26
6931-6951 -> 4.46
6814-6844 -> 5.13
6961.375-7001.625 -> 5.08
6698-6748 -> 5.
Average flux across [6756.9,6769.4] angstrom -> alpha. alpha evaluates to 5.38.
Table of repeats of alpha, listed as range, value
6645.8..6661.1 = 4.98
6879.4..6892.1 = 5.39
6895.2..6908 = 5.02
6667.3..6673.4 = 4.88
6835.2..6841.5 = 5.25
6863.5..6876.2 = 5.45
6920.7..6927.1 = 5.15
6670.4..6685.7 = 4.99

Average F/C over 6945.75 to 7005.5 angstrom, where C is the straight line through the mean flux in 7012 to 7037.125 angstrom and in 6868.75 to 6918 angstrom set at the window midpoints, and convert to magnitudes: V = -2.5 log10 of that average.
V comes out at 0.06 mag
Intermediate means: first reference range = 5.23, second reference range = 5.23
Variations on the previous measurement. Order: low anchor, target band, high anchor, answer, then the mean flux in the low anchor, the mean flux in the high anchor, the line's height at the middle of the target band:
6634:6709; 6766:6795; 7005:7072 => -0.05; 4.95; 5.19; 5.02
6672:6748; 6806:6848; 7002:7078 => -0.02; 4.98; 5.19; 5.06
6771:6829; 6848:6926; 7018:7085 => -0.02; 5.17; 5.18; 5.17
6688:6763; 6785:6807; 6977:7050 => -0.03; 5.04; 5.2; 5.08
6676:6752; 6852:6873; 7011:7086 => -0.07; 5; 5.18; 5.08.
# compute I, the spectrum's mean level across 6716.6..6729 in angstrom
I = 4.87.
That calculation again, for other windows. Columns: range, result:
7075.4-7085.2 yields 5.09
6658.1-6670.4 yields 4.82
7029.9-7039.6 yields 5.32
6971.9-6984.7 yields 5.09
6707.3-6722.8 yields 5.03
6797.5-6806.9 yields 5.22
